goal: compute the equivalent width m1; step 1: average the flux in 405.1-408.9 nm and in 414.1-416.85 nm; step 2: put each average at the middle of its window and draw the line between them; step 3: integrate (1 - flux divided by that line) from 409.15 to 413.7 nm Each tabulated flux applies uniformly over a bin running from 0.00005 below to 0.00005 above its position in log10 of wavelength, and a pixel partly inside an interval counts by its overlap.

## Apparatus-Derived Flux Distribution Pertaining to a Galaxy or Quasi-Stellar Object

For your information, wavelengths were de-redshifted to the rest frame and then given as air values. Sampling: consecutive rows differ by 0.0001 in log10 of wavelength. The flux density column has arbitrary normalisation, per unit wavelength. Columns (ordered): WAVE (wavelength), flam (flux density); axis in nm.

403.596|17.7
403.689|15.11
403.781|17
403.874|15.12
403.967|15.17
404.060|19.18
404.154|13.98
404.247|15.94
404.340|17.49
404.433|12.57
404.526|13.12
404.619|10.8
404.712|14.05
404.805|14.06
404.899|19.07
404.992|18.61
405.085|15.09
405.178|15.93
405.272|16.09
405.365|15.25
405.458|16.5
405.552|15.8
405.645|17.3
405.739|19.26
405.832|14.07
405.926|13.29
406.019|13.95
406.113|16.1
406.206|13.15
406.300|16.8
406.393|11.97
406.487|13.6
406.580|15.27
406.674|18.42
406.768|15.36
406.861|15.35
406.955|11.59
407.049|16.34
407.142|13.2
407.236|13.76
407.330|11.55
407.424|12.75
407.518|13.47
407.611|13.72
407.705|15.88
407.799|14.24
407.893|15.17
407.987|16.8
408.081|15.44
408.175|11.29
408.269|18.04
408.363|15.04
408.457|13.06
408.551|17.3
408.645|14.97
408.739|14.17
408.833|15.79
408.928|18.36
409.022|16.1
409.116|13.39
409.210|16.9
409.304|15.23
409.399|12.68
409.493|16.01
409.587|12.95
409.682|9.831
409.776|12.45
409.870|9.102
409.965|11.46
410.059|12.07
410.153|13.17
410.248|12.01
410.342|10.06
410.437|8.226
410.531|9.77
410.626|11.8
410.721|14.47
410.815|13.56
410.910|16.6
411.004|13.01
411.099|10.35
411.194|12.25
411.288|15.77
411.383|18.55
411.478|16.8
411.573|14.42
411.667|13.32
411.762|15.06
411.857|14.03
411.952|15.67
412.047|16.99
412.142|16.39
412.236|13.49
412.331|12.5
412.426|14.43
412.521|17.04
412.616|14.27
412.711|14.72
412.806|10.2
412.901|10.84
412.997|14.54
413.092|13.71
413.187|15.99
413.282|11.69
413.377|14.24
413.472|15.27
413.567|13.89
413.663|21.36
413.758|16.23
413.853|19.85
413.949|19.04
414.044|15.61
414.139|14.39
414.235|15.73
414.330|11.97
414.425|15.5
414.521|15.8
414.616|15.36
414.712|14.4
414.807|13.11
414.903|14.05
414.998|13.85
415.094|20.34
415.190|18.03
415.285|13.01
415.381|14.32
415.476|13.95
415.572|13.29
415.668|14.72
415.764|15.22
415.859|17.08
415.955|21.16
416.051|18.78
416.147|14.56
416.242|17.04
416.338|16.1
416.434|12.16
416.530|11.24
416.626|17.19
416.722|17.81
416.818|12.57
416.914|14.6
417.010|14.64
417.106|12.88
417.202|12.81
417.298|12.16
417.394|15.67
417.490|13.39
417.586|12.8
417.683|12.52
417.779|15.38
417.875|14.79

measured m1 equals 0.423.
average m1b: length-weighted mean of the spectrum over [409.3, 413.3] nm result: 13.4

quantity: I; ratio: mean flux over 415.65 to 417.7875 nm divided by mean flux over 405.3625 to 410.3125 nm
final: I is 1.0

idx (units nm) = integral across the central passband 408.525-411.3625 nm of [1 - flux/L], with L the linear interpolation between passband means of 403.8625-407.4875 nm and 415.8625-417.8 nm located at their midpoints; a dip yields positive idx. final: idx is 0.30 nm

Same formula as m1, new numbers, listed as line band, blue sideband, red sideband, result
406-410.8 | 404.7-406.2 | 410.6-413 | 0.39 nm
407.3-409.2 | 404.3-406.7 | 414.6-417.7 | 0.03 nm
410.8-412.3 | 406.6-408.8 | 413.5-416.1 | 0.06 nm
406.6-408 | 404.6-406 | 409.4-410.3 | -0.03 nm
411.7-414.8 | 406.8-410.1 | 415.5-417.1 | -0.01 nm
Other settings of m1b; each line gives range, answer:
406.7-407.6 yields 13.8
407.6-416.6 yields 14.6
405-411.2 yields 14.2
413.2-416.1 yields 15.7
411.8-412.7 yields 15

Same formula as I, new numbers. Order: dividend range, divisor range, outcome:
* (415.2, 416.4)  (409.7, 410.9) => 1.36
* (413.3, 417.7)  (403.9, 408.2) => 1.02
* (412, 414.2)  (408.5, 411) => 1.13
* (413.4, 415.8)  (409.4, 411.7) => 1.21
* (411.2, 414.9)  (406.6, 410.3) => 1.06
